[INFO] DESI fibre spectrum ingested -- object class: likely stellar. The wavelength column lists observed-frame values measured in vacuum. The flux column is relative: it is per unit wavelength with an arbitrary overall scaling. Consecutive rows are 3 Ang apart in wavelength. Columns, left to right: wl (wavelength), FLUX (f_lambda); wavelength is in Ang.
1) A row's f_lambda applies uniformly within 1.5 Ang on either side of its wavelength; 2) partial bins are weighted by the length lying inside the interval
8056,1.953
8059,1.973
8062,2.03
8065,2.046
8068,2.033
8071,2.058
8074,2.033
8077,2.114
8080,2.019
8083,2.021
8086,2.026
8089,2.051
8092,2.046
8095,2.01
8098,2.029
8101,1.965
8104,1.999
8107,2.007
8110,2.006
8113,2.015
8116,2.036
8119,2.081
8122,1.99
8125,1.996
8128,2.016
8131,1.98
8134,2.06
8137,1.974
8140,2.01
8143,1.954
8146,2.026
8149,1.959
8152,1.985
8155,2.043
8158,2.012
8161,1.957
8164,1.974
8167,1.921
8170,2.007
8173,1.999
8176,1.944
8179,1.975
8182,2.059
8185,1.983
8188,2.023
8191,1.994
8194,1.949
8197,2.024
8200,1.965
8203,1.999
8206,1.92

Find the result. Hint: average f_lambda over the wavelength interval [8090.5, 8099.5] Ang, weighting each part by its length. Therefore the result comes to 2.03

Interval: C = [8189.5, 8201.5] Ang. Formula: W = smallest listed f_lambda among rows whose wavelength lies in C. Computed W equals 1.949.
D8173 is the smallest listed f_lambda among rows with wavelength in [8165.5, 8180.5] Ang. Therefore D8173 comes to 1.921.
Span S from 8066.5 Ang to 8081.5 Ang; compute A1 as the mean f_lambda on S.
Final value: 2.05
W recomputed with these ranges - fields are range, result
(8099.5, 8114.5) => 1.965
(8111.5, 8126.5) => 1.99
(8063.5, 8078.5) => 2.033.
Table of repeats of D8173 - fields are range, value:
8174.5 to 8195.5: 1.944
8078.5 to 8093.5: 2.019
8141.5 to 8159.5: 1.954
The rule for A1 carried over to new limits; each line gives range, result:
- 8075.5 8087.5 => 2.04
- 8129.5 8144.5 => 2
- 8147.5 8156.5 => 2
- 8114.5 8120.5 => 2.06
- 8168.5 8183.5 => 2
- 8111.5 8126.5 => 2.02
